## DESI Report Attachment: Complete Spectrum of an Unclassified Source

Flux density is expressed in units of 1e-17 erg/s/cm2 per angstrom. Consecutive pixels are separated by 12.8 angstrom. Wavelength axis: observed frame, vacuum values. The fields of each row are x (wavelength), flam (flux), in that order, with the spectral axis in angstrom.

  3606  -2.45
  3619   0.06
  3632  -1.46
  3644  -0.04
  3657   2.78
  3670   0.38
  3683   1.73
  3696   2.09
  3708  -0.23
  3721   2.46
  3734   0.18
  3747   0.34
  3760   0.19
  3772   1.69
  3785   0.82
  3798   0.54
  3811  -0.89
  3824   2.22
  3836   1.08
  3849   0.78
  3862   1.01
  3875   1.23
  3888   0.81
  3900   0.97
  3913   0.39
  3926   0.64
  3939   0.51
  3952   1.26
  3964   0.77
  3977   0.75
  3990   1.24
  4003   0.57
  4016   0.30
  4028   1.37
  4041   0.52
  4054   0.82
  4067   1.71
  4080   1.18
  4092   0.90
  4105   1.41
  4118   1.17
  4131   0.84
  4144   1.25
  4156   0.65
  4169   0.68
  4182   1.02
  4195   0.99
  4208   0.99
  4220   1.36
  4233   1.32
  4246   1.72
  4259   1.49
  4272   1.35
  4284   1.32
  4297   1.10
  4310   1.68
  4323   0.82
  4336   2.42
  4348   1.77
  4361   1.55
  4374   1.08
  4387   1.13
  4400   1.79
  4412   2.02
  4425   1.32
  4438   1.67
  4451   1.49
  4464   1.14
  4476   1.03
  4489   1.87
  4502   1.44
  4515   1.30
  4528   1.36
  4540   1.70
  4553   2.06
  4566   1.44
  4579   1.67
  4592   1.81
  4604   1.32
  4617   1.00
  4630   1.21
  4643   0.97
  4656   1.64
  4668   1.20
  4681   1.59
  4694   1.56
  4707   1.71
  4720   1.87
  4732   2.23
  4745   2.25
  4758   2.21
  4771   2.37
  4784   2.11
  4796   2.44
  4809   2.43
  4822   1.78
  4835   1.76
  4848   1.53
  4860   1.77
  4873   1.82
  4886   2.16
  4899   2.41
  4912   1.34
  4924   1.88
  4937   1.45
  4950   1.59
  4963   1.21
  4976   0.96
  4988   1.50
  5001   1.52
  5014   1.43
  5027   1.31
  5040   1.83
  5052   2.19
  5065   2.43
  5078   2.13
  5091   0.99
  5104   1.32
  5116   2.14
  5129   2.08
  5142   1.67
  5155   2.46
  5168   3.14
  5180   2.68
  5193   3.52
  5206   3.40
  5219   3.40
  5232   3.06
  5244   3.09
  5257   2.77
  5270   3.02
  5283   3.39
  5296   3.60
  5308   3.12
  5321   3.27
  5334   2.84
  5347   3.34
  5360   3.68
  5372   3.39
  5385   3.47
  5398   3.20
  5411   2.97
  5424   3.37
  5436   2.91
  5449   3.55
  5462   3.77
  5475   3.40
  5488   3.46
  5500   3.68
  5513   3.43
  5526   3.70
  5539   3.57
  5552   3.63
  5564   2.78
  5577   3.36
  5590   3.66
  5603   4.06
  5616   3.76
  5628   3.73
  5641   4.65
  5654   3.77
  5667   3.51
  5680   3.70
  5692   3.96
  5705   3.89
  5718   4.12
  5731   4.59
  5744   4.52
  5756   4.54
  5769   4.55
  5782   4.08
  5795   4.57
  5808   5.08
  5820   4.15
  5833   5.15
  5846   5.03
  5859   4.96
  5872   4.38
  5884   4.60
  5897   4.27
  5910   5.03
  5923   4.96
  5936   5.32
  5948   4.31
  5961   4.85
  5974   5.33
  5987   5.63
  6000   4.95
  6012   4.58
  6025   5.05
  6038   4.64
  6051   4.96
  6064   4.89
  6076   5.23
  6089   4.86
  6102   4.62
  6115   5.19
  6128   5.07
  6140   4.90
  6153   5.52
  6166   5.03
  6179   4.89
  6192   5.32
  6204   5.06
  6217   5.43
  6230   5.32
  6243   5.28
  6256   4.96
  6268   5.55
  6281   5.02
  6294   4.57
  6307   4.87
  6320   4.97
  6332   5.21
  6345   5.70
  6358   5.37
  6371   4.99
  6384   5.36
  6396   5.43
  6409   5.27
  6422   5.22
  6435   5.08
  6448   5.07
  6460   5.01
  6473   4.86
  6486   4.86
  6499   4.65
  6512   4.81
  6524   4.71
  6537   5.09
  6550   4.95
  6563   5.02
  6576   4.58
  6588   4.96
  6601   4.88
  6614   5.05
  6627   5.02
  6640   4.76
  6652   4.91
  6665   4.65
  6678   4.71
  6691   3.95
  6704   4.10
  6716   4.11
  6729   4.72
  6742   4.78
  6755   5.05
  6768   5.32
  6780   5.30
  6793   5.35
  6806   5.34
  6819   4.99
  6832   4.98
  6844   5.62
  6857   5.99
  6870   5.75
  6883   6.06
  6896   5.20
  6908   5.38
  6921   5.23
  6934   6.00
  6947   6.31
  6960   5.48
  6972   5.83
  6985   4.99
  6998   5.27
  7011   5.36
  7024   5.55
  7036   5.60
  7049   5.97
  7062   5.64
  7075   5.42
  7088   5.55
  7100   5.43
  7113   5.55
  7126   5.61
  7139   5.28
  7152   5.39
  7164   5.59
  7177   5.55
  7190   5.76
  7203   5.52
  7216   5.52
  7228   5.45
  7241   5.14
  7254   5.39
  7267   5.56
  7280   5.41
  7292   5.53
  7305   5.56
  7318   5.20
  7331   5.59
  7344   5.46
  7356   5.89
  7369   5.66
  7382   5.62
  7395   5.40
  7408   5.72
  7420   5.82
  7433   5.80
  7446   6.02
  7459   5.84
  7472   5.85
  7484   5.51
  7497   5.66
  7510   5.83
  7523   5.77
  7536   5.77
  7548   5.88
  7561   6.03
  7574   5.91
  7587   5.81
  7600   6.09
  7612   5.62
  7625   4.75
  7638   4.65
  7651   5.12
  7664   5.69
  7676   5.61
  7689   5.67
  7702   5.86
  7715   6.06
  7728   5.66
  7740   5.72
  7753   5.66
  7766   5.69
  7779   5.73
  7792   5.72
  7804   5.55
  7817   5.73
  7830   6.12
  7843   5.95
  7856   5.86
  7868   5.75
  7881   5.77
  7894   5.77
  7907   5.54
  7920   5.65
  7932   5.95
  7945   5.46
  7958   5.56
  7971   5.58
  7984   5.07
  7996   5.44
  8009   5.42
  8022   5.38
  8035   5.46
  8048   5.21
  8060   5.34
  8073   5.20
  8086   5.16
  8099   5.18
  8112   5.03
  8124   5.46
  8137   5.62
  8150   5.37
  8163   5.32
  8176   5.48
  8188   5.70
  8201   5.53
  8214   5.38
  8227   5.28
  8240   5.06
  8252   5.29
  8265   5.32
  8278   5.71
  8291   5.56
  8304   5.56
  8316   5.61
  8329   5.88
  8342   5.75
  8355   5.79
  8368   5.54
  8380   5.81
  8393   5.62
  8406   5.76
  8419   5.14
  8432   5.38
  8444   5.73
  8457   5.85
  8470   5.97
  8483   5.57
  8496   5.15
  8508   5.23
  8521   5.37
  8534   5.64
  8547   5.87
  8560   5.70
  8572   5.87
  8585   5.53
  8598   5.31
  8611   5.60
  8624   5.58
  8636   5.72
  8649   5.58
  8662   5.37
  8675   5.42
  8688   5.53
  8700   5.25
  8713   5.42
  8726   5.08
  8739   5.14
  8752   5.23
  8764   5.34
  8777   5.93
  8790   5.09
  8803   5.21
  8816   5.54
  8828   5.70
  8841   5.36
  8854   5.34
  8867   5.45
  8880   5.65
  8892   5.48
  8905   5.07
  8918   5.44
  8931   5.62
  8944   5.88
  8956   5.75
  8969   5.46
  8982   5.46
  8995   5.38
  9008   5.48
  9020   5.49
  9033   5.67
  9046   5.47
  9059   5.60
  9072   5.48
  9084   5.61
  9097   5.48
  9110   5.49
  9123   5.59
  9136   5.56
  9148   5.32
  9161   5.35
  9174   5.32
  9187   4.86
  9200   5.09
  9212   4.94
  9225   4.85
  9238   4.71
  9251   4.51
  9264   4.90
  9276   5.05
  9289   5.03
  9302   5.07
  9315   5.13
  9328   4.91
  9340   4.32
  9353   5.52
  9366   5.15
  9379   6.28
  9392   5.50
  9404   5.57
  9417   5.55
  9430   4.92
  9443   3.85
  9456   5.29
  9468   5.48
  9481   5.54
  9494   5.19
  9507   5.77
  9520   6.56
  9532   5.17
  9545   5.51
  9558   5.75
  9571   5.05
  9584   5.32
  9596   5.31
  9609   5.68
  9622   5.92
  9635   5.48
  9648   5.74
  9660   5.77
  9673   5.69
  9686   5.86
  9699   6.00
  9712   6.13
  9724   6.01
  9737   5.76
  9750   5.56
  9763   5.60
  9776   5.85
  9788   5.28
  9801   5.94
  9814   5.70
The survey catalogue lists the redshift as 0.295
